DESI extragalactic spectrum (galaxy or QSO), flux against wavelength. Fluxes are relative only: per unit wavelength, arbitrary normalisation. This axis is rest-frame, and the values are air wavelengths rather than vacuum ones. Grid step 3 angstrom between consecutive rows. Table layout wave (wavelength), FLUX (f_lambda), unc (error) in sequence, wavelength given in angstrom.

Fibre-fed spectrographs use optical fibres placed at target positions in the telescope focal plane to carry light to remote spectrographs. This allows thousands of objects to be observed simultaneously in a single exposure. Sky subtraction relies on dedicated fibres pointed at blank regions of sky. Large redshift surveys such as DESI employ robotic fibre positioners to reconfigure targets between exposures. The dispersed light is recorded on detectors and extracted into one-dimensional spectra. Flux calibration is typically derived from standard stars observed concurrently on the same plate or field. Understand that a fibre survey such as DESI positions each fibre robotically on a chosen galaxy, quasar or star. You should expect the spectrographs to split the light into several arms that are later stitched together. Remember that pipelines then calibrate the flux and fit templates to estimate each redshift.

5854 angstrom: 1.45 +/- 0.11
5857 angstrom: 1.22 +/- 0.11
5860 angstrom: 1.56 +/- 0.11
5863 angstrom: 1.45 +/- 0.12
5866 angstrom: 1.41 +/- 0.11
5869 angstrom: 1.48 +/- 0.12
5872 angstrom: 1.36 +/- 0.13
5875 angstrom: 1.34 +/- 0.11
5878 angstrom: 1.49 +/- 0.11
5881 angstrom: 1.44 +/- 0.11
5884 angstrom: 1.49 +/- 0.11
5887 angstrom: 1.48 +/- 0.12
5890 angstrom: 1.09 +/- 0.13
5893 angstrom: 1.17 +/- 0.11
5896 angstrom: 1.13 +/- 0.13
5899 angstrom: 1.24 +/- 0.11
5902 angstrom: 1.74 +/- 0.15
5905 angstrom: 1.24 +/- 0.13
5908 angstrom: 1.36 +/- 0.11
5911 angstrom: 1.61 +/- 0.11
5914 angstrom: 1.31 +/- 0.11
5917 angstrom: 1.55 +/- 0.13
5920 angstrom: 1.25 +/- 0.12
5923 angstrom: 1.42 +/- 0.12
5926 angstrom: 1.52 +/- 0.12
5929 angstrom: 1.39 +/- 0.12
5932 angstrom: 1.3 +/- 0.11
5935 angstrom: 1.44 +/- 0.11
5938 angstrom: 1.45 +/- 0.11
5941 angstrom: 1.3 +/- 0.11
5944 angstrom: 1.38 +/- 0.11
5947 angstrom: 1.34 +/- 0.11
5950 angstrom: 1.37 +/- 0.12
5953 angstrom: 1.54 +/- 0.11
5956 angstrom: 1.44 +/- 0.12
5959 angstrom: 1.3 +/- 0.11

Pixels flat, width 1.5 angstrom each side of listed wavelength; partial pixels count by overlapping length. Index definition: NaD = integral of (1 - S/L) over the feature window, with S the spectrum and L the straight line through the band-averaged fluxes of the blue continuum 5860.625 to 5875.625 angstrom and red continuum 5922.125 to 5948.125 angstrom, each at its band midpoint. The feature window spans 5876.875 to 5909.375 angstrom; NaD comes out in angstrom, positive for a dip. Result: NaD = 1.4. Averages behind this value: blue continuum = 1.42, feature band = 1.35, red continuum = 1.39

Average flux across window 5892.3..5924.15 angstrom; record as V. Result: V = 1.37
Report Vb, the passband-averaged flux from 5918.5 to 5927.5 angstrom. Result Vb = 1.4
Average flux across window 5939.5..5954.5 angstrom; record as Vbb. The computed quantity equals 1.39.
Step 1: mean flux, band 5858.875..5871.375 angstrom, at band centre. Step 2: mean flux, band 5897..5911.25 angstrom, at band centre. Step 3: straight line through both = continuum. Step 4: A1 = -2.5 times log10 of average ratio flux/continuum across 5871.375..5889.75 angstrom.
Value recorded 0.023 mag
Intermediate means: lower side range 1.46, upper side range 1.41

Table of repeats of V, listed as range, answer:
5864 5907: 1.37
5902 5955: 1.41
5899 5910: 1.43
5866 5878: 1.41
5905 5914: 1.42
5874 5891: 1.4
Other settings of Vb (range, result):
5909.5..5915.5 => 1.46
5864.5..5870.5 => 1.44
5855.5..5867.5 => 1.41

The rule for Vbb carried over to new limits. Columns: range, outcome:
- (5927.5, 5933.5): 1.34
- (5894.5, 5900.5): 1.18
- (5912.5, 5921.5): 1.37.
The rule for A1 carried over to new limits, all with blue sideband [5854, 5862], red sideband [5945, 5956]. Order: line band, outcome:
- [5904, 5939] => 0.01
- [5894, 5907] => 0.06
